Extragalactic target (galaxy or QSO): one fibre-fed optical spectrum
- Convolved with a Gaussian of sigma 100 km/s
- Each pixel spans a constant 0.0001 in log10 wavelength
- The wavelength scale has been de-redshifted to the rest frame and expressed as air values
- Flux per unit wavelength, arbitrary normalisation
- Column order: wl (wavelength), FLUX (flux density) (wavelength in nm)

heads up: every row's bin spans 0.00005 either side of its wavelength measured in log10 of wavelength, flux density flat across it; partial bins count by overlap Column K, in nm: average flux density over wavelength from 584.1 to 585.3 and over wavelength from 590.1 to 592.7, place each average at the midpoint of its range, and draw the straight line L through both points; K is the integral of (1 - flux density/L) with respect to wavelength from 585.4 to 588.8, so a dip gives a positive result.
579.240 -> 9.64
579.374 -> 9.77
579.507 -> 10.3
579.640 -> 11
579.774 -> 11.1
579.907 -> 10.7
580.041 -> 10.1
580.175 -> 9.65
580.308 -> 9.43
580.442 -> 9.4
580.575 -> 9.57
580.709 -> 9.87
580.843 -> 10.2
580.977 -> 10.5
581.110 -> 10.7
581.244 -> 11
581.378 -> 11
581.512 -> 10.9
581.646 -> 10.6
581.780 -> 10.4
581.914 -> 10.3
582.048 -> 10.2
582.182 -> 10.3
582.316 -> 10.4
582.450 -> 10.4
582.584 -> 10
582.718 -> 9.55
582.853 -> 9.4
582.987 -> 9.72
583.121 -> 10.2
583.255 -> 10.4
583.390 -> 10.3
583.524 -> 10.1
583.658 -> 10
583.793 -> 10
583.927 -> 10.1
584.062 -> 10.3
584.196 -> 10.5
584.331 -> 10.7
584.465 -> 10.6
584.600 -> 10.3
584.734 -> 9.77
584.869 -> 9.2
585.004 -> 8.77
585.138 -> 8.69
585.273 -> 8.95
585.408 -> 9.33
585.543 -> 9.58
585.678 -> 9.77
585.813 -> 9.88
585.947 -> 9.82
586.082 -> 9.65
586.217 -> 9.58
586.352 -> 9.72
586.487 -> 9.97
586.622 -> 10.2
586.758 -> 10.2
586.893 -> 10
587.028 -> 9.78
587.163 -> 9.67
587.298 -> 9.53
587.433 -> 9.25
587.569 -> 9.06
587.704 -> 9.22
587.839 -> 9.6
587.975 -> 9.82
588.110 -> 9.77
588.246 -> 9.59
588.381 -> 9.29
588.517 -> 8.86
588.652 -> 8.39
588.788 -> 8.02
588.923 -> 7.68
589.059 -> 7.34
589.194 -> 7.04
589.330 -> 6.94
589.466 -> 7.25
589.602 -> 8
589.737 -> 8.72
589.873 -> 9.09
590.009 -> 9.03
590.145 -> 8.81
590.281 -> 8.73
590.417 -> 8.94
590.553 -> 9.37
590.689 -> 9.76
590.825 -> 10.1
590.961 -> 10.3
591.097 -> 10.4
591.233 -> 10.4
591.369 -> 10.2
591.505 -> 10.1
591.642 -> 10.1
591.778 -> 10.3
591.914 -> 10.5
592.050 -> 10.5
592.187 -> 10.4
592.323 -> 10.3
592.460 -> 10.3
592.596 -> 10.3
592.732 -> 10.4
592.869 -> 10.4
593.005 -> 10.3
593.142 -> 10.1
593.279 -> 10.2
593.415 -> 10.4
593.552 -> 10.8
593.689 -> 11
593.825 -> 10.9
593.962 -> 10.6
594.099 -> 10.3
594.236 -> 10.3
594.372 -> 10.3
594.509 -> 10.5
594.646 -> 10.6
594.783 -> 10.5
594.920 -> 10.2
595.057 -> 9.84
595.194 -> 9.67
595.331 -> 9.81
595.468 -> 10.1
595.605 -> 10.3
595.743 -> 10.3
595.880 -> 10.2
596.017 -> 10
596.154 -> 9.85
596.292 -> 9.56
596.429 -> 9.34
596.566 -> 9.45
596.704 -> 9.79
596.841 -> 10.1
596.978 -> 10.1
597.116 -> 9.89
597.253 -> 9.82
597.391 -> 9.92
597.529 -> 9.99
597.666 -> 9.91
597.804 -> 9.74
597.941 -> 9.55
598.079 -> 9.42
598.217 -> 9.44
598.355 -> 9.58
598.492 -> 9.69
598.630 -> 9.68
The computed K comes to 0.10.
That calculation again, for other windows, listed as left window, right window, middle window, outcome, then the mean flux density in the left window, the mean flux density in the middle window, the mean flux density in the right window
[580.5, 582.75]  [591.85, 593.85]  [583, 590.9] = 0.78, 10.4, 9.37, 10.4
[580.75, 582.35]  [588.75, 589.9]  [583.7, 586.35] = -0.14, 10.5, 9.76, 7.74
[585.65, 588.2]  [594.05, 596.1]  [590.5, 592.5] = -0.05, 9.71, 10.2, 10.2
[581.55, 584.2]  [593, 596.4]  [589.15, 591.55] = 0.27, 10.2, 9.08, 10.3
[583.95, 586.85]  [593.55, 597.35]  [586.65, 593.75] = 0.32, 9.79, 9.51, 10.1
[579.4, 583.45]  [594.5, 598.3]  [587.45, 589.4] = 0.28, 10.2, 8.63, 9.91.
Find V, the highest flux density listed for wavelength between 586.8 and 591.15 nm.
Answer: 10.4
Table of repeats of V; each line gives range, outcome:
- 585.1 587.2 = 10.2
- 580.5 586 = 11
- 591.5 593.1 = 10.5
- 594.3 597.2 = 10.6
